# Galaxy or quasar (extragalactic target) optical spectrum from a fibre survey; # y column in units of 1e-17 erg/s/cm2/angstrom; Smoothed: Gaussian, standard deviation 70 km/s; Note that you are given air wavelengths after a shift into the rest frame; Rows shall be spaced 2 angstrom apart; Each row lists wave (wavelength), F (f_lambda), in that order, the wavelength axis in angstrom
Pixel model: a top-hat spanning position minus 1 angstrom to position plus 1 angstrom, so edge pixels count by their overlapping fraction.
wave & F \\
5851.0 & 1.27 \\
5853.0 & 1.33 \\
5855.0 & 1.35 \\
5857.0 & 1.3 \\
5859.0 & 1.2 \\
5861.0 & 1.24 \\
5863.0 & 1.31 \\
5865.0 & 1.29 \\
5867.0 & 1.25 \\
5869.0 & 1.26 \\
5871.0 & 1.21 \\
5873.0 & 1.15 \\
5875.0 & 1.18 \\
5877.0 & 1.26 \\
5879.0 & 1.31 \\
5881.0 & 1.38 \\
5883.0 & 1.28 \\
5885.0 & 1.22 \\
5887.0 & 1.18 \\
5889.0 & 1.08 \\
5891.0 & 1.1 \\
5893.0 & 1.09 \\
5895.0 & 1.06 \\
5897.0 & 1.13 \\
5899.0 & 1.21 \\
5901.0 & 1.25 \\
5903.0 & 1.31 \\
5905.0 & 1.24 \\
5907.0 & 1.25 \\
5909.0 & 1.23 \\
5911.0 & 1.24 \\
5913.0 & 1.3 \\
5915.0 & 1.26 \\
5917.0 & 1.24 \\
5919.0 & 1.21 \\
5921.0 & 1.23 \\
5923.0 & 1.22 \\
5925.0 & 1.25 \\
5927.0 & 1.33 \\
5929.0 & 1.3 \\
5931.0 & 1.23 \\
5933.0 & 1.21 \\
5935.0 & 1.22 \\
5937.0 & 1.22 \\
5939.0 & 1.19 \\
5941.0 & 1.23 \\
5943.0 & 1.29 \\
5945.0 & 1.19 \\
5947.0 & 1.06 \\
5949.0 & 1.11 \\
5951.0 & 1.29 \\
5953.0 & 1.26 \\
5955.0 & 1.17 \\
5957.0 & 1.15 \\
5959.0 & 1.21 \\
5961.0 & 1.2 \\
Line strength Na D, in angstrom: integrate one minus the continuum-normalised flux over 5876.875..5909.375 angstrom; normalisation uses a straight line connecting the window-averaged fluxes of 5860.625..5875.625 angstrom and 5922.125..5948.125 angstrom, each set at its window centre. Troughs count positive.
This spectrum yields 0.64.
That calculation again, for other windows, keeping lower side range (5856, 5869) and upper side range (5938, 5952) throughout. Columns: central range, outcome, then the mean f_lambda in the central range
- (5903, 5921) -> -0.39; 1.25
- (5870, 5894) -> 0.86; 1.2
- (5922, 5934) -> -0.48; 1.26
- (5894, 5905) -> 0.33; 1.2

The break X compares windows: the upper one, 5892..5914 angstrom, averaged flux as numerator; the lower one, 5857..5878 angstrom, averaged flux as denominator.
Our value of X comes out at 0.98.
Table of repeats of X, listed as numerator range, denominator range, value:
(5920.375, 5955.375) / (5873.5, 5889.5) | 0.99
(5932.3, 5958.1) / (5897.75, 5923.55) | 0.96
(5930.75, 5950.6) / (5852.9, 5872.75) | 0.94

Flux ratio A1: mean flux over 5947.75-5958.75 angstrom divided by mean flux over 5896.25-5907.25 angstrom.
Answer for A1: 1.0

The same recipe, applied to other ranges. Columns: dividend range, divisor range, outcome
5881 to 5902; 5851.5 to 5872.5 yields 0.92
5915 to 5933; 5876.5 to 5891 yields 1.01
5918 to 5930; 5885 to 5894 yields 1.12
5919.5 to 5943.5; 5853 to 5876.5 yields 0.99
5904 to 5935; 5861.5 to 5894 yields 1.02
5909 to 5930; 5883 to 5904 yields 1.08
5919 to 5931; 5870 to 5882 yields 1.01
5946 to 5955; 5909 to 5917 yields 0.94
